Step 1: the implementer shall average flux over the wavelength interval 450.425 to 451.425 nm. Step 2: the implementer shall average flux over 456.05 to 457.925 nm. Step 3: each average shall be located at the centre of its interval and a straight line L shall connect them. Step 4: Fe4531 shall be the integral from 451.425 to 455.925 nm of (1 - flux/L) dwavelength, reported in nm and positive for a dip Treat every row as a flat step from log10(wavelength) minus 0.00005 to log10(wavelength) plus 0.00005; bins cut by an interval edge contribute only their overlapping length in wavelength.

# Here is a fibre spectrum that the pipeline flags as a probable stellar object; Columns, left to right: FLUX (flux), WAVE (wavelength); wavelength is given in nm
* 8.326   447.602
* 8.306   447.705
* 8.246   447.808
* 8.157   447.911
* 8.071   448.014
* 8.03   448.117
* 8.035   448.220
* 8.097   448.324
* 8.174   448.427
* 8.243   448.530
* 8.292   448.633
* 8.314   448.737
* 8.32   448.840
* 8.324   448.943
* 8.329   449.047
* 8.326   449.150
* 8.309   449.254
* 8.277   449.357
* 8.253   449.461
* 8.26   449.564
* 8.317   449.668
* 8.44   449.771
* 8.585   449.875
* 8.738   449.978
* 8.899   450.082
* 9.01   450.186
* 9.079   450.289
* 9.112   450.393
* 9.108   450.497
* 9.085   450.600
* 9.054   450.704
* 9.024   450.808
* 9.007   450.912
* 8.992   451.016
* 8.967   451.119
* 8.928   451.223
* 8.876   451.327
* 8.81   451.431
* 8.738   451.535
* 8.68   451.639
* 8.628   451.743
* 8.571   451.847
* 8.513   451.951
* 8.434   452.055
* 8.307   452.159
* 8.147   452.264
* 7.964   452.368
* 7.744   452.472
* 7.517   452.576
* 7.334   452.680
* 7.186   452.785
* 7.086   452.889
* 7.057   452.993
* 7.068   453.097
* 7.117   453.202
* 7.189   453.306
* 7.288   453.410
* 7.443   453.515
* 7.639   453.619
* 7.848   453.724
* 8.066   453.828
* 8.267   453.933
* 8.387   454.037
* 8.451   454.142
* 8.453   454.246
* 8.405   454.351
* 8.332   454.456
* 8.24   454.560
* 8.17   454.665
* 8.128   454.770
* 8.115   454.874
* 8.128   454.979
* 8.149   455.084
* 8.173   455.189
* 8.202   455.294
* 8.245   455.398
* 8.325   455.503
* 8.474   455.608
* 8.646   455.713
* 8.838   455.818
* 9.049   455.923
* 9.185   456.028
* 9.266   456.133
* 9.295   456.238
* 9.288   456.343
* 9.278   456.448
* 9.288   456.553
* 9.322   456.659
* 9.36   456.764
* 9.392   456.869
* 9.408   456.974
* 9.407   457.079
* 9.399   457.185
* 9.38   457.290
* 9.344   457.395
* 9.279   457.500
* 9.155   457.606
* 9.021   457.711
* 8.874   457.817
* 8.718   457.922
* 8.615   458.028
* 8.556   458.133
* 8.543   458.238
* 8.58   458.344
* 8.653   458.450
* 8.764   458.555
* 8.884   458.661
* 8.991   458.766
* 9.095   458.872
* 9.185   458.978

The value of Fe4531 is 0.52 nm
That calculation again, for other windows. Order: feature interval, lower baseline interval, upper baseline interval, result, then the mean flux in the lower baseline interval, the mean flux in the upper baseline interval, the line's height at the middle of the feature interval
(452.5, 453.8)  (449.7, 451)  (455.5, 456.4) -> 0.23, 8.92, 8.96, 8.94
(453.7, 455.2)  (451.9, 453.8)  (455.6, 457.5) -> 0.01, 7.61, 9.22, 8.31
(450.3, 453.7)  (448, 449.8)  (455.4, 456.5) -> 0.13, 8.25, 8.93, 8.55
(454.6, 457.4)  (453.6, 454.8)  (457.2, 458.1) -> -0.06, 8.21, 9.06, 8.65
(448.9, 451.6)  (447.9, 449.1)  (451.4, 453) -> -0.20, 8.2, 8.06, 8.14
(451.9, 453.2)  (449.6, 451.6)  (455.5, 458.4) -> 0.18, 8.88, 9.06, 8.93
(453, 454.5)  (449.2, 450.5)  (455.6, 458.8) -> 0.17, 8.62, 9.05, 8.85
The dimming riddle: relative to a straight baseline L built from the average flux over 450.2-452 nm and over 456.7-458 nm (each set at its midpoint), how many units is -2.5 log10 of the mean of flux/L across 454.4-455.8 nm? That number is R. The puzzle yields 0.10 mag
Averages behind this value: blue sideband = 8.9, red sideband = 9.22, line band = 8.27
